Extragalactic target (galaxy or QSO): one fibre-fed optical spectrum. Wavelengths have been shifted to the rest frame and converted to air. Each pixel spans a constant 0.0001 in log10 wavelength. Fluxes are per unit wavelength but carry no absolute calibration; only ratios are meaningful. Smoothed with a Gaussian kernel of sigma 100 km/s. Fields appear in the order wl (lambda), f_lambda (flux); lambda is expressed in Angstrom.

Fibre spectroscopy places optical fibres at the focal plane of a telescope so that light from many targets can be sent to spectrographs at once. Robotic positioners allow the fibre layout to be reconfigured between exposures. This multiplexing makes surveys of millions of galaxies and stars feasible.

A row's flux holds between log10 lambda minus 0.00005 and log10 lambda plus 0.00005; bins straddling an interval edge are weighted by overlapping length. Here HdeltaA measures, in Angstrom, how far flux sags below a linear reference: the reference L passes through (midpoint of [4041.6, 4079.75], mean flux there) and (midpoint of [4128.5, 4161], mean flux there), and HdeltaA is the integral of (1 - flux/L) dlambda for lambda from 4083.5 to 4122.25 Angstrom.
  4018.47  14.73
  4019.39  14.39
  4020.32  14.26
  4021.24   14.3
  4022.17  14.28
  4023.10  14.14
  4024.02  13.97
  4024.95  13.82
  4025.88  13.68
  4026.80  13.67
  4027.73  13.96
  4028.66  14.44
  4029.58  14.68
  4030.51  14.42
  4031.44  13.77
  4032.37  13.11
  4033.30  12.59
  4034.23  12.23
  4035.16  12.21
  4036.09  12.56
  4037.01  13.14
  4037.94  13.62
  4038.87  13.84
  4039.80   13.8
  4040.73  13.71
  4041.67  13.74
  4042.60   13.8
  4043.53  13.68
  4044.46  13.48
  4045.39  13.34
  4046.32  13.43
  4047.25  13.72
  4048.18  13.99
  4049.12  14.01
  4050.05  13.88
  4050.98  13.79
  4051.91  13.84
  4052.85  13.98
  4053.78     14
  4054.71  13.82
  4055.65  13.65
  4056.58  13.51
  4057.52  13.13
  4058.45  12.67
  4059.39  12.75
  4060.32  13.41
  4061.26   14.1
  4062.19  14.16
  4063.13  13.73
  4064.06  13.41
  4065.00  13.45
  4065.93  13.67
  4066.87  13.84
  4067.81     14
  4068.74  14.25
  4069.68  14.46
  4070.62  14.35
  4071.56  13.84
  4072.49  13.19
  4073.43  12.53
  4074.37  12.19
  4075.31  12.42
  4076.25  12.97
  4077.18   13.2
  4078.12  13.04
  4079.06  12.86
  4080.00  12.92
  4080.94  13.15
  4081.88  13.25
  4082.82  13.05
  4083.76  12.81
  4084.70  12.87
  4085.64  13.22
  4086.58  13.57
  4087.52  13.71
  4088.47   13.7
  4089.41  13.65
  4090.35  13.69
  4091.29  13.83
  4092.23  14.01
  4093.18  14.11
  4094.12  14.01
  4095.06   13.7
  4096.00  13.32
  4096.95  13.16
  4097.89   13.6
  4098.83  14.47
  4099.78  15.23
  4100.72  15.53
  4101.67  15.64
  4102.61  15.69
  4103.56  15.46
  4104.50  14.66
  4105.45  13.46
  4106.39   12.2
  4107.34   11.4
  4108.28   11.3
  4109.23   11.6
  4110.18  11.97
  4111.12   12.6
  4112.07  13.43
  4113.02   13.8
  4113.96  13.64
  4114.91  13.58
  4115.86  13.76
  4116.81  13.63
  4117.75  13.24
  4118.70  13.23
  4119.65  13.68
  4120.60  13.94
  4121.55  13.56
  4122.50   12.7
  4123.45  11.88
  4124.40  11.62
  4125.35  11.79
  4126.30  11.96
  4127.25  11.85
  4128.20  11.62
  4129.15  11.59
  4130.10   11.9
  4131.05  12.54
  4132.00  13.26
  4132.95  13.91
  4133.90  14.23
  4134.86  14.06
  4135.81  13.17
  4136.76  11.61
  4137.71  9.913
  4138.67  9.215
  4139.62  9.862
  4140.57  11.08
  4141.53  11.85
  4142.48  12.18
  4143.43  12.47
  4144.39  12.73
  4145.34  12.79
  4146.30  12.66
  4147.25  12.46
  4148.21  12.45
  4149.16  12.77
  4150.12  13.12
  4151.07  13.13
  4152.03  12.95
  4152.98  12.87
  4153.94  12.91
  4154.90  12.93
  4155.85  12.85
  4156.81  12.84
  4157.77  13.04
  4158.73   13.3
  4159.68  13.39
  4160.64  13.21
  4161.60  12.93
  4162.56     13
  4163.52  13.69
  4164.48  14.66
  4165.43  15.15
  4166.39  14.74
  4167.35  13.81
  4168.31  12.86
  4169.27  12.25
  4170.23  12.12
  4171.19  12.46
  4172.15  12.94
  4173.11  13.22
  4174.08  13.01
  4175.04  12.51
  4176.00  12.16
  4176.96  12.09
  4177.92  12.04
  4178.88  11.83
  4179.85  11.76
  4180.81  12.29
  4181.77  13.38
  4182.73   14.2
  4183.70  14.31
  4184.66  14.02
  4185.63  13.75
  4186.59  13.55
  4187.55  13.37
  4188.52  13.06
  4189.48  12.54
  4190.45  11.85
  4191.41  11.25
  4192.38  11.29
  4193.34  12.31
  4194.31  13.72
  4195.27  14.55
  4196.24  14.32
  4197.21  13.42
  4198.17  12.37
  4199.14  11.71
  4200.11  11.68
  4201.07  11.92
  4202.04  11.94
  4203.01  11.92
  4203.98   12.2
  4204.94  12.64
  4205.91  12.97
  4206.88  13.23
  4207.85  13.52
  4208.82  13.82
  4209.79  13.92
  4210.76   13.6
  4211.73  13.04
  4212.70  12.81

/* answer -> -1.7 Angstrom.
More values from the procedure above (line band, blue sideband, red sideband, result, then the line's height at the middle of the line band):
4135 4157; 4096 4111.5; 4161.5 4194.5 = 1.7 Angstrom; 13.2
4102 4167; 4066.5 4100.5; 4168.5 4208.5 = 1.4 Angstrom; 13.1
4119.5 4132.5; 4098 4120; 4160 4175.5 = 1.1 Angstrom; 13.5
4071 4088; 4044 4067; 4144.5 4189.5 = 0.6 Angstrom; 13.5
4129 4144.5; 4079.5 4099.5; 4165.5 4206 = 1.3 Angstrom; 13.2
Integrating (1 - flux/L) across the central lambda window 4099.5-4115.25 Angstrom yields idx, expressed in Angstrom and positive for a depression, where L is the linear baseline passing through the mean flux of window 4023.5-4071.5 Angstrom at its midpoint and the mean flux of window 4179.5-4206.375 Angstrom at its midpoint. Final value -0.3 Angstrom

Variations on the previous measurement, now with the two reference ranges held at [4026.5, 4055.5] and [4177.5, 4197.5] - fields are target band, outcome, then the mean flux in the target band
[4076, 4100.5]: -0.2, 13.5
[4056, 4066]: 0.1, 13.5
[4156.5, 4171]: -0.3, 13.4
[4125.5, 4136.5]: 0.5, 12.7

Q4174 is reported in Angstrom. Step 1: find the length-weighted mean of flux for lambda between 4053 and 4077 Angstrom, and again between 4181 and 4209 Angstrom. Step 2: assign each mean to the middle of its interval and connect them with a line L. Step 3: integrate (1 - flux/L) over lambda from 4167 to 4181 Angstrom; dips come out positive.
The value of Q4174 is 0.6 Angstrom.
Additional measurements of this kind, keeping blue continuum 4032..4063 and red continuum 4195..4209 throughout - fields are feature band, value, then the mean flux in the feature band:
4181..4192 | -0.3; 13.2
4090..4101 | -0.6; 14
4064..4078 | -0.1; 13.4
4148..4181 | -0.1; 13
